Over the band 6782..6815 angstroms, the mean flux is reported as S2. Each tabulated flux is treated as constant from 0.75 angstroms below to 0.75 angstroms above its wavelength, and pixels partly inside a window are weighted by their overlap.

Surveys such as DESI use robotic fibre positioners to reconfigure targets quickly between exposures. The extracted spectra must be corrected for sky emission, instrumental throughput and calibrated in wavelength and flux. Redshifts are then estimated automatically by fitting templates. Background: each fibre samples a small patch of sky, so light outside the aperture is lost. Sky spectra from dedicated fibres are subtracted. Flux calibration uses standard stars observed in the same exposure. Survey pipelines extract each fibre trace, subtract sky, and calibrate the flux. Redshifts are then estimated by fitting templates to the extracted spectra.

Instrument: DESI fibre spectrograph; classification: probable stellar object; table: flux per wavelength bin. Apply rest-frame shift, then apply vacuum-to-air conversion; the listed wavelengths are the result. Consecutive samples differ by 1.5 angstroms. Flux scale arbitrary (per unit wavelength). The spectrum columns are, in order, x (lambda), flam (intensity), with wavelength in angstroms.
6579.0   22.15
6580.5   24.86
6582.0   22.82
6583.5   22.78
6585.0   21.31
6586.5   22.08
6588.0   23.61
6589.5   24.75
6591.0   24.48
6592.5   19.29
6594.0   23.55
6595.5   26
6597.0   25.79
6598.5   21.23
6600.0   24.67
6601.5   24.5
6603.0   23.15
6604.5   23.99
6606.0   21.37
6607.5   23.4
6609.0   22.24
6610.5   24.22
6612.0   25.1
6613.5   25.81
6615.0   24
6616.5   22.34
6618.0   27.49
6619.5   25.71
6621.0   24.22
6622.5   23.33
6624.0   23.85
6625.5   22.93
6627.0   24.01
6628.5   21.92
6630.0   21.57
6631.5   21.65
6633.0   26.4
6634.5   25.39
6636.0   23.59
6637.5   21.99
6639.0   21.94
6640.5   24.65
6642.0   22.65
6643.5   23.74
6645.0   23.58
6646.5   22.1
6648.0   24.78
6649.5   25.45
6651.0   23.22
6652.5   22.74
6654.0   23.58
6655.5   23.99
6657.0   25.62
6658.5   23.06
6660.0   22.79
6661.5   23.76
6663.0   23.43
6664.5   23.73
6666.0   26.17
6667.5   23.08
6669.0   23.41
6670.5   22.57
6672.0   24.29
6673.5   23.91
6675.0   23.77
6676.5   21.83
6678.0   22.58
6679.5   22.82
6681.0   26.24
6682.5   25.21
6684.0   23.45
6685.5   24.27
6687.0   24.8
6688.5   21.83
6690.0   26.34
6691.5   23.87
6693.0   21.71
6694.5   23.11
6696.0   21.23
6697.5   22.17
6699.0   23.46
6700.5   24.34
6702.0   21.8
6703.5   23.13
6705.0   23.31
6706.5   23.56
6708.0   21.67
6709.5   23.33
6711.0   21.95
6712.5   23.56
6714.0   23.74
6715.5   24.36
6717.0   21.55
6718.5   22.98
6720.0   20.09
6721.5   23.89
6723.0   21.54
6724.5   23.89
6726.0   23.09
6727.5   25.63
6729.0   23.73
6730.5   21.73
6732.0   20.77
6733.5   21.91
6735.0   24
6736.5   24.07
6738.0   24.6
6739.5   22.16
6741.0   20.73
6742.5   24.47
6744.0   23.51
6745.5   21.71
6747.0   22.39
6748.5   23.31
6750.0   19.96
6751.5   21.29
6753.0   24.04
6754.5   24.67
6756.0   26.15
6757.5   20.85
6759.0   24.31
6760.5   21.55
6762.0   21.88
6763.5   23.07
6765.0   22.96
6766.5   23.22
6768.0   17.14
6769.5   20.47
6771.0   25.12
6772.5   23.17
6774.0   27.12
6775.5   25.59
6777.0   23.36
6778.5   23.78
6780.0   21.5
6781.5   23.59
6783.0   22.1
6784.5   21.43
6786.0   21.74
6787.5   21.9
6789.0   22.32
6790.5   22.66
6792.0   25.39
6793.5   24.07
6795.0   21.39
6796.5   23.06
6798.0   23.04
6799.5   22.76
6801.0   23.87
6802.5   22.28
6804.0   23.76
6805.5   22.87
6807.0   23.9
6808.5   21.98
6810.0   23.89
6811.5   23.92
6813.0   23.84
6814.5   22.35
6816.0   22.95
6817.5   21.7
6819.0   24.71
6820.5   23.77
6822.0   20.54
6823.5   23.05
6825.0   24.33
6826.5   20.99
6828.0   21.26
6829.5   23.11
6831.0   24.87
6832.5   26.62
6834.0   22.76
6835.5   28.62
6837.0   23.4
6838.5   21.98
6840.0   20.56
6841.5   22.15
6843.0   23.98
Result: 22.9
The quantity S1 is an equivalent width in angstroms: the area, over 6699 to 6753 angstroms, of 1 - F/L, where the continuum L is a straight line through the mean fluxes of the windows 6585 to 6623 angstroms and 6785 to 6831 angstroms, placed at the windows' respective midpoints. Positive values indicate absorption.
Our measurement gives 1.1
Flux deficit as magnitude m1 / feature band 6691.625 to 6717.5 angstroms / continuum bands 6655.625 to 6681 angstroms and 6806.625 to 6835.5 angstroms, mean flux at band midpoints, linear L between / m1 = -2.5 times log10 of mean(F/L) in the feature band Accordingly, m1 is 0.03 mag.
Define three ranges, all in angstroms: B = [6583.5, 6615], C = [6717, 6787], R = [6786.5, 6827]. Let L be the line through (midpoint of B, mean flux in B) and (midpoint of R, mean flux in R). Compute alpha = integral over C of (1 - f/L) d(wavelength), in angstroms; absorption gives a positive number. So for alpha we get 1.0 angstroms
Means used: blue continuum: 23.5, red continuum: 23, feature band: 22.8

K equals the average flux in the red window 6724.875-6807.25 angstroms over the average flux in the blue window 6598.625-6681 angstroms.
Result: 1.0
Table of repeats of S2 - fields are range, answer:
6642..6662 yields 23.7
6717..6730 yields 23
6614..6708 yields 23.6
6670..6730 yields 23.3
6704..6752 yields 22.8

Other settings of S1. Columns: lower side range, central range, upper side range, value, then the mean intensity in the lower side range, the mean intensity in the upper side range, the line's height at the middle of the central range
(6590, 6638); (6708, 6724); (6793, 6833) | 0.5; 23.7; 23.1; 23.4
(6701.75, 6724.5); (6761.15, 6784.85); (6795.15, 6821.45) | 0.1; 22.8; 23.2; 23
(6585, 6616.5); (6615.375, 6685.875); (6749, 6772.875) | -1.5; 23.6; 22.5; 23.2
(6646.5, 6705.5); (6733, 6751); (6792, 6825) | 0.5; 23.6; 23.1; 23.4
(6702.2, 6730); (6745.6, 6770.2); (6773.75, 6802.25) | 0.8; 23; 23.1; 23.1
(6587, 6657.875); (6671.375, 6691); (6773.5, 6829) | -0.4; 23.7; 23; 23.5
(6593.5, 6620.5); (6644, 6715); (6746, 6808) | 0.3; 24.1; 22.9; 23.6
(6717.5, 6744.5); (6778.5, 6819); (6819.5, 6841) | 0.4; 22.9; 23.3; 23.2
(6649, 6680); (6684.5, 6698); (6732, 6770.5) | 0.0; 23.6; 22.6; 23.3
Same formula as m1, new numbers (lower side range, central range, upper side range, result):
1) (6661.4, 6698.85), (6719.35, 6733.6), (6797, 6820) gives 0.036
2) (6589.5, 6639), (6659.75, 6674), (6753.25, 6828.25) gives -0.012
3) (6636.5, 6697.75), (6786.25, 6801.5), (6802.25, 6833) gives 0.011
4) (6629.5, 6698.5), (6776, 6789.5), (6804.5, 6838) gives 0.047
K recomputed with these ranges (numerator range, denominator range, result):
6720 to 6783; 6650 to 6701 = 0.97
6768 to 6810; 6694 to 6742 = 1.01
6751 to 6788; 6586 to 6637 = 0.96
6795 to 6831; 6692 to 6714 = 1.01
